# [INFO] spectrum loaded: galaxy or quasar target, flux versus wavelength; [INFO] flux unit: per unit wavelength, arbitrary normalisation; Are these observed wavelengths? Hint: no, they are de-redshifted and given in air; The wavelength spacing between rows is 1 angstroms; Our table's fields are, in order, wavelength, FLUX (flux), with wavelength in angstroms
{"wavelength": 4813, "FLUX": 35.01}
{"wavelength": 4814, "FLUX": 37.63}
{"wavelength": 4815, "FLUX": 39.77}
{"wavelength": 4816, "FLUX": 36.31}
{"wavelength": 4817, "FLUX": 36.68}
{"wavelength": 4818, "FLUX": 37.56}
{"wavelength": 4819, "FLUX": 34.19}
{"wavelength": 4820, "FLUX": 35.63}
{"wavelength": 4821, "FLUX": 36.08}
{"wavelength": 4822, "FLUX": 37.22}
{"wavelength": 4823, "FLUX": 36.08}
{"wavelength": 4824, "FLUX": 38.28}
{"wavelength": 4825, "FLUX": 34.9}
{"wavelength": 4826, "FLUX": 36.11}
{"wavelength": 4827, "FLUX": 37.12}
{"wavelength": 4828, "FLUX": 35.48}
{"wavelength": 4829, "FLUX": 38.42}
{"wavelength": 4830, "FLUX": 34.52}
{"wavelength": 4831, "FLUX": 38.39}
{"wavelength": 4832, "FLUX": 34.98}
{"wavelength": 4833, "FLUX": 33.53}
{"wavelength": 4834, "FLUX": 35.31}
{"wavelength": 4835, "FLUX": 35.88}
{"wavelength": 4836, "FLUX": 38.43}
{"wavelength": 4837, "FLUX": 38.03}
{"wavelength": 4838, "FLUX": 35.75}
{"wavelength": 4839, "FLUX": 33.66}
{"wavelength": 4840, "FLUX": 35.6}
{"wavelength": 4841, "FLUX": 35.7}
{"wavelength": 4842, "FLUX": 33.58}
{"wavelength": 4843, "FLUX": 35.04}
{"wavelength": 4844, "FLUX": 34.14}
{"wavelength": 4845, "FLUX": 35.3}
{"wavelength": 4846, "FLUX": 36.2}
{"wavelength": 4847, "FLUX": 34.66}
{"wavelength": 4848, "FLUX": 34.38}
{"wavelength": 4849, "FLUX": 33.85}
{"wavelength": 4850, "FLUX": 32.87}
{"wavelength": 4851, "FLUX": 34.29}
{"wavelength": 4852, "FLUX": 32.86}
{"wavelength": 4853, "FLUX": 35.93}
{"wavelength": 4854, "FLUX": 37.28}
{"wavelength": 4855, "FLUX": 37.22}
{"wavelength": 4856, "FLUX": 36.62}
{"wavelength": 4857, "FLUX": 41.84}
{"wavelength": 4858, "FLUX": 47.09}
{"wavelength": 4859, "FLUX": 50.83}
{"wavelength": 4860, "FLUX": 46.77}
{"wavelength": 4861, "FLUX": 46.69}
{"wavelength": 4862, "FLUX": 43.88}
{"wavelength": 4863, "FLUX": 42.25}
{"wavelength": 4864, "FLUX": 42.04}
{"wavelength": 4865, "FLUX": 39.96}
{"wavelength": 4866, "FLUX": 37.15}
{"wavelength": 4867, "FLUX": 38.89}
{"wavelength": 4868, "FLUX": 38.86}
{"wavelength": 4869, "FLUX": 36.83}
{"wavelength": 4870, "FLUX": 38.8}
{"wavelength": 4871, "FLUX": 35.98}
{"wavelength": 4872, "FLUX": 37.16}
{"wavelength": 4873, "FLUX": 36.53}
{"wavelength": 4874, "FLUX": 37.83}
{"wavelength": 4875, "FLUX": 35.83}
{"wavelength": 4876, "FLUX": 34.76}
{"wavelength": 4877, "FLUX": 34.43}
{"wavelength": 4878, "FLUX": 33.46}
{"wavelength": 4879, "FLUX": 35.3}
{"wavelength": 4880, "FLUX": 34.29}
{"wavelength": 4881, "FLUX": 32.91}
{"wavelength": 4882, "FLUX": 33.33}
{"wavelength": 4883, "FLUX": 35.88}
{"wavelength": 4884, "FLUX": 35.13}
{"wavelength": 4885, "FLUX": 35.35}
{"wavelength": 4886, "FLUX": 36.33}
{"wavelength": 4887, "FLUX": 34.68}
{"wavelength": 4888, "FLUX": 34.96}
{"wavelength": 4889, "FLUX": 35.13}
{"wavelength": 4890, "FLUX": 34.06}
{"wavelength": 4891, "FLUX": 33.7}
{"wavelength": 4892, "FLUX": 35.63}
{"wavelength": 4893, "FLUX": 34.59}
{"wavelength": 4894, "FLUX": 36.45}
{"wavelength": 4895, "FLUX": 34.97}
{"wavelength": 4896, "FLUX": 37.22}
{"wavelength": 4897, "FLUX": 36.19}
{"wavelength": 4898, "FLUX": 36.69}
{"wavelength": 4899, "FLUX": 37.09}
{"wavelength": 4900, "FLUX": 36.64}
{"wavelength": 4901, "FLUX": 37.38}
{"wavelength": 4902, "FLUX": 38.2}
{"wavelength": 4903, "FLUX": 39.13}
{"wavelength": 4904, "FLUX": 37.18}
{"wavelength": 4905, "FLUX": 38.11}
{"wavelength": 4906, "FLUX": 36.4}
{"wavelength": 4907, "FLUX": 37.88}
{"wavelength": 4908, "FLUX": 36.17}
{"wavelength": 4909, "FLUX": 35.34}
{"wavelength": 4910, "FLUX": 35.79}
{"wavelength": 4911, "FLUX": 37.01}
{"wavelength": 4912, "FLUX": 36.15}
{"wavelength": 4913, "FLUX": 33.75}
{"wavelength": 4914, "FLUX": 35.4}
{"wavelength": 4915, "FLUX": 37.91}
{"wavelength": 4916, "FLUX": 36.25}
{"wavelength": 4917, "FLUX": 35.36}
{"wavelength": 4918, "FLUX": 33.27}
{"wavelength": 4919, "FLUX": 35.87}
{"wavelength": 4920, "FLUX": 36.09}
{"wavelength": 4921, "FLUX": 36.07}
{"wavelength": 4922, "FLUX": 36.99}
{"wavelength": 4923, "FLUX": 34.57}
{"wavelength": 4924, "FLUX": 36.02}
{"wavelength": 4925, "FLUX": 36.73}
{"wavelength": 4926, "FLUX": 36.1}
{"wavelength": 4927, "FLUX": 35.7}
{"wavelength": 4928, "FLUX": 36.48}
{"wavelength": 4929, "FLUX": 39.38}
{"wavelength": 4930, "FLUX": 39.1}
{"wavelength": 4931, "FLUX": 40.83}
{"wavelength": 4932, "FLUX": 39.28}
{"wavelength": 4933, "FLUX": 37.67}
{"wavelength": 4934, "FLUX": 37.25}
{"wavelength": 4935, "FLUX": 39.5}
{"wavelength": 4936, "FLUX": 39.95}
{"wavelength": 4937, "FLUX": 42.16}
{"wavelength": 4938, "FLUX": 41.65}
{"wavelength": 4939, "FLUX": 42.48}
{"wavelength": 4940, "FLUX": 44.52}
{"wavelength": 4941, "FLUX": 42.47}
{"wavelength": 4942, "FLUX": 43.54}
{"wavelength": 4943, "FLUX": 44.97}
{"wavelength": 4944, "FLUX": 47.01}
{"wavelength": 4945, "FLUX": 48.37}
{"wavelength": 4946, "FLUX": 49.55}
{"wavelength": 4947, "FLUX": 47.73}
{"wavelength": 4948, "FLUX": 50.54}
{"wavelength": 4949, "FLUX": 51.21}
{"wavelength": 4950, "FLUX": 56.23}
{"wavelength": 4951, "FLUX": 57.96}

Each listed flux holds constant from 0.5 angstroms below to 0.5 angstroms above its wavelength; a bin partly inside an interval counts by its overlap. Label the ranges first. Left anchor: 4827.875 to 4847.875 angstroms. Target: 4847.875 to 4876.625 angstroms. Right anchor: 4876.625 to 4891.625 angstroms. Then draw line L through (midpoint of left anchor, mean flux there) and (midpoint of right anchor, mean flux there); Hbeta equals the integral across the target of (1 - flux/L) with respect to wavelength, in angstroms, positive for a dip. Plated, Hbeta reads -3.1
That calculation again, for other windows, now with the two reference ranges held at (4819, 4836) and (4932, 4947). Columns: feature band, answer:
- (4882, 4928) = 5.5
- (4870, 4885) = 1.5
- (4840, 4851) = 0.8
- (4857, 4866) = -1.4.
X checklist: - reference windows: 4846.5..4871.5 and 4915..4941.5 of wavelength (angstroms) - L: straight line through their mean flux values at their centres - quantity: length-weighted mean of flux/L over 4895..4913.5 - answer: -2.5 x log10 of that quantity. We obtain 0.05 mag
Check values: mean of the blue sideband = 39.1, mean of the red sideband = 38.1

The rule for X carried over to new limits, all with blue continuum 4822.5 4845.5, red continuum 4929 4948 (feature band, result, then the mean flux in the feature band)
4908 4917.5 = 0.15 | 35.9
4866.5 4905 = 0.09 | 36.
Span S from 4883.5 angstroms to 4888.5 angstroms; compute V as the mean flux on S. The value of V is 35.3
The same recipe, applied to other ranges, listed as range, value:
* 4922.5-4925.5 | 35.8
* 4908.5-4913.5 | 35.6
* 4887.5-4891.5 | 34.5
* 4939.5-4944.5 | 44.5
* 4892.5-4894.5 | 35.5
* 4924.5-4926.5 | 36.4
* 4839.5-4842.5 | 35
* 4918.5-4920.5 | 36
